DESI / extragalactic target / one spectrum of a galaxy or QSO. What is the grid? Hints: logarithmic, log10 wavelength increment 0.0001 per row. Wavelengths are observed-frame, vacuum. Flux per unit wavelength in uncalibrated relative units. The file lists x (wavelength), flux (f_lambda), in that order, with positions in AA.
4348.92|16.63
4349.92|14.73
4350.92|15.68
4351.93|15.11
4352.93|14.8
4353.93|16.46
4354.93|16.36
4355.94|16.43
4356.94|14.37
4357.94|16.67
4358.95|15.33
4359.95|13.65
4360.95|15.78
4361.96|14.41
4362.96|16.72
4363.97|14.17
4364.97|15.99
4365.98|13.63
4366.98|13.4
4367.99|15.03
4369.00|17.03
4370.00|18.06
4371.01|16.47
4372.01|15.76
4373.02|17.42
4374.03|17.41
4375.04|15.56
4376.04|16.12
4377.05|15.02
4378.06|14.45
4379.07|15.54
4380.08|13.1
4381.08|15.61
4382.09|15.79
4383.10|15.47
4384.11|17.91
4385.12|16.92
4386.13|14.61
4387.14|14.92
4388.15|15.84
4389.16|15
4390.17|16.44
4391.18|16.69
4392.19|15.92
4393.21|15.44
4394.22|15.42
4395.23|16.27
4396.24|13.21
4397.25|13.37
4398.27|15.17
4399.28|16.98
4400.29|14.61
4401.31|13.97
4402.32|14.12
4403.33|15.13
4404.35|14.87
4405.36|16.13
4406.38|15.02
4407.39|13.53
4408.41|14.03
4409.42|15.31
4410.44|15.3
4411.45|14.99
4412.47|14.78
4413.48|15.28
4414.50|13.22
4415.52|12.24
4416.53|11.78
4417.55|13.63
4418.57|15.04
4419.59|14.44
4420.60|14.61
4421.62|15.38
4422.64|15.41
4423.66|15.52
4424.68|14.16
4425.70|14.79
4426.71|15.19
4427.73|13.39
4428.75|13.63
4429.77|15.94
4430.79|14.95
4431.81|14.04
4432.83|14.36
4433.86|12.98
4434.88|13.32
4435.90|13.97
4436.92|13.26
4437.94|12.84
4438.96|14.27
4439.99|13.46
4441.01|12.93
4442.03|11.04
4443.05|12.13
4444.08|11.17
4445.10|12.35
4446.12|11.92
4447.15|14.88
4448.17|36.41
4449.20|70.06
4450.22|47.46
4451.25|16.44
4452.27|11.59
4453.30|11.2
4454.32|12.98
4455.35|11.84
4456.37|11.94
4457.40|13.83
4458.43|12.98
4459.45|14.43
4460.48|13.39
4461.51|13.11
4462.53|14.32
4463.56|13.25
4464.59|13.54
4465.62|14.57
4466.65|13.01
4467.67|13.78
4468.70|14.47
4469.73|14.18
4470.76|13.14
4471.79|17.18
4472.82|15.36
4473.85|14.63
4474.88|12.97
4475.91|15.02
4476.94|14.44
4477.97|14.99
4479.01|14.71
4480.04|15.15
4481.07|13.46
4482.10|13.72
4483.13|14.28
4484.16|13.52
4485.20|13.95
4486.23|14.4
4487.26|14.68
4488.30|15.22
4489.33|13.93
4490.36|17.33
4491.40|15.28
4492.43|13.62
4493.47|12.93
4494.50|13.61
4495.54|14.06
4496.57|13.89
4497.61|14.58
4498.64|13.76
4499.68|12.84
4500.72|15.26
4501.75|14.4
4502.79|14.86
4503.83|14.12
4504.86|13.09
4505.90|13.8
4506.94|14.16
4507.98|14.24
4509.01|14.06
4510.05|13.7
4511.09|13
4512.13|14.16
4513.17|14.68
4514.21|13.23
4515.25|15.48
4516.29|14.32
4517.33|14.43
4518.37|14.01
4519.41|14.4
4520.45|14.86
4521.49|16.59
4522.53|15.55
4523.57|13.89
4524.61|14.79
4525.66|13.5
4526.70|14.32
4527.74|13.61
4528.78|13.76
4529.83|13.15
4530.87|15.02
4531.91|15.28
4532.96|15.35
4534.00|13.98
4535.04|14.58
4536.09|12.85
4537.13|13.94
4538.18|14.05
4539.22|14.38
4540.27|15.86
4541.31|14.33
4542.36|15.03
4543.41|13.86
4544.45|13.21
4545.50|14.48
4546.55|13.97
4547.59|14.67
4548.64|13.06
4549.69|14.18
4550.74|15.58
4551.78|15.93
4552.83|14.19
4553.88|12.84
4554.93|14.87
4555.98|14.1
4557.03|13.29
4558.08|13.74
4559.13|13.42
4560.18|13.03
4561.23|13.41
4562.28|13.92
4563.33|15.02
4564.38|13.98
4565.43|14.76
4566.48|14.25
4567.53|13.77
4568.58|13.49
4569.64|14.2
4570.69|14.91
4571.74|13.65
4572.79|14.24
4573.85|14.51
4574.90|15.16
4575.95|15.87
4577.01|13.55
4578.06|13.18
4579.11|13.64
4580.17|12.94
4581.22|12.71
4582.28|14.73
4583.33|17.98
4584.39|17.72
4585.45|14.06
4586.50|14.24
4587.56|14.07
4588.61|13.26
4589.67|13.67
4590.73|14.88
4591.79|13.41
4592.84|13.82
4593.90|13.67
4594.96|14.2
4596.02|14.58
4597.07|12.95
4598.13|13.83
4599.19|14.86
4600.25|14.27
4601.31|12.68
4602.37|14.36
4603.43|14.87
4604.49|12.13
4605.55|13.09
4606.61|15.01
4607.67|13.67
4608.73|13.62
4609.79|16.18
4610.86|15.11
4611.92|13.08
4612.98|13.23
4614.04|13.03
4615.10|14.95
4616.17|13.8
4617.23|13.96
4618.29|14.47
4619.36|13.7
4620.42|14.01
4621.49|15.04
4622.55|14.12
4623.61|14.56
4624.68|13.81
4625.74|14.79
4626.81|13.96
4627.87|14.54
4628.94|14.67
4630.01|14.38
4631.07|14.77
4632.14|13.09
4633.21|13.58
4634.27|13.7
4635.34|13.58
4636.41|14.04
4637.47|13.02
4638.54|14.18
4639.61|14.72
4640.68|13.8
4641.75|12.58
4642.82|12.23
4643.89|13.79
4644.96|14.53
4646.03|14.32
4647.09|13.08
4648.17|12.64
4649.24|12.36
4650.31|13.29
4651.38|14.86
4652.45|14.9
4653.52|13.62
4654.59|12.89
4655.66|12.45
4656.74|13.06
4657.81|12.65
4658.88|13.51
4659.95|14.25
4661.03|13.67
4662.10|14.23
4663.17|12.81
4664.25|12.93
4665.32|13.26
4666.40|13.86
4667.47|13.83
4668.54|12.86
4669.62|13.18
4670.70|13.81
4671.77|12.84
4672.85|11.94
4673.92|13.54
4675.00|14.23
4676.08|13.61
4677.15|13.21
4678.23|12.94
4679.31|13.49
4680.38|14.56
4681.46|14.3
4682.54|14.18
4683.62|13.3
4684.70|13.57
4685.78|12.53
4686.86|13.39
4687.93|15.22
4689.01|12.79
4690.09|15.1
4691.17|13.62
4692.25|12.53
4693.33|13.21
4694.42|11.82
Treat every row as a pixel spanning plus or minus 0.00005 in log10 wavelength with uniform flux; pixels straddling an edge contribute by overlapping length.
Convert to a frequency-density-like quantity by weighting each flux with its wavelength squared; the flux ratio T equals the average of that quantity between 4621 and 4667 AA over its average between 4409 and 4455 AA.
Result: 0.9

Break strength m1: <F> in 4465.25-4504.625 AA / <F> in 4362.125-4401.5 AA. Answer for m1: 0.9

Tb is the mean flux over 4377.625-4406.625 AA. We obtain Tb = 15.3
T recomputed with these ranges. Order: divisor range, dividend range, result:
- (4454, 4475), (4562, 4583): 1.08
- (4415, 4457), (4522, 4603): 0.92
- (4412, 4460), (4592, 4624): 0.94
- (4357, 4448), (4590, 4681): 1.03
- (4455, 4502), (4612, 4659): 1.05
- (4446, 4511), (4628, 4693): 0.93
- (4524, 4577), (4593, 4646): 1.01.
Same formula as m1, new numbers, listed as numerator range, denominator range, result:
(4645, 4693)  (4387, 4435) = 0.92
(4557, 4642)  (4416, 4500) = 0.92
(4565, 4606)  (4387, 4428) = 0.96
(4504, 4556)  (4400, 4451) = 0.88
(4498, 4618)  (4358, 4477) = 0.92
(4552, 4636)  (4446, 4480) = 0.82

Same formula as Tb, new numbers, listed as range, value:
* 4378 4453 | 16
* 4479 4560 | 14.3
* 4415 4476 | 15.6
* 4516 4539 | 14.4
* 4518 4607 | 14.2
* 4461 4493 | 14.4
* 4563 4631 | 14.2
